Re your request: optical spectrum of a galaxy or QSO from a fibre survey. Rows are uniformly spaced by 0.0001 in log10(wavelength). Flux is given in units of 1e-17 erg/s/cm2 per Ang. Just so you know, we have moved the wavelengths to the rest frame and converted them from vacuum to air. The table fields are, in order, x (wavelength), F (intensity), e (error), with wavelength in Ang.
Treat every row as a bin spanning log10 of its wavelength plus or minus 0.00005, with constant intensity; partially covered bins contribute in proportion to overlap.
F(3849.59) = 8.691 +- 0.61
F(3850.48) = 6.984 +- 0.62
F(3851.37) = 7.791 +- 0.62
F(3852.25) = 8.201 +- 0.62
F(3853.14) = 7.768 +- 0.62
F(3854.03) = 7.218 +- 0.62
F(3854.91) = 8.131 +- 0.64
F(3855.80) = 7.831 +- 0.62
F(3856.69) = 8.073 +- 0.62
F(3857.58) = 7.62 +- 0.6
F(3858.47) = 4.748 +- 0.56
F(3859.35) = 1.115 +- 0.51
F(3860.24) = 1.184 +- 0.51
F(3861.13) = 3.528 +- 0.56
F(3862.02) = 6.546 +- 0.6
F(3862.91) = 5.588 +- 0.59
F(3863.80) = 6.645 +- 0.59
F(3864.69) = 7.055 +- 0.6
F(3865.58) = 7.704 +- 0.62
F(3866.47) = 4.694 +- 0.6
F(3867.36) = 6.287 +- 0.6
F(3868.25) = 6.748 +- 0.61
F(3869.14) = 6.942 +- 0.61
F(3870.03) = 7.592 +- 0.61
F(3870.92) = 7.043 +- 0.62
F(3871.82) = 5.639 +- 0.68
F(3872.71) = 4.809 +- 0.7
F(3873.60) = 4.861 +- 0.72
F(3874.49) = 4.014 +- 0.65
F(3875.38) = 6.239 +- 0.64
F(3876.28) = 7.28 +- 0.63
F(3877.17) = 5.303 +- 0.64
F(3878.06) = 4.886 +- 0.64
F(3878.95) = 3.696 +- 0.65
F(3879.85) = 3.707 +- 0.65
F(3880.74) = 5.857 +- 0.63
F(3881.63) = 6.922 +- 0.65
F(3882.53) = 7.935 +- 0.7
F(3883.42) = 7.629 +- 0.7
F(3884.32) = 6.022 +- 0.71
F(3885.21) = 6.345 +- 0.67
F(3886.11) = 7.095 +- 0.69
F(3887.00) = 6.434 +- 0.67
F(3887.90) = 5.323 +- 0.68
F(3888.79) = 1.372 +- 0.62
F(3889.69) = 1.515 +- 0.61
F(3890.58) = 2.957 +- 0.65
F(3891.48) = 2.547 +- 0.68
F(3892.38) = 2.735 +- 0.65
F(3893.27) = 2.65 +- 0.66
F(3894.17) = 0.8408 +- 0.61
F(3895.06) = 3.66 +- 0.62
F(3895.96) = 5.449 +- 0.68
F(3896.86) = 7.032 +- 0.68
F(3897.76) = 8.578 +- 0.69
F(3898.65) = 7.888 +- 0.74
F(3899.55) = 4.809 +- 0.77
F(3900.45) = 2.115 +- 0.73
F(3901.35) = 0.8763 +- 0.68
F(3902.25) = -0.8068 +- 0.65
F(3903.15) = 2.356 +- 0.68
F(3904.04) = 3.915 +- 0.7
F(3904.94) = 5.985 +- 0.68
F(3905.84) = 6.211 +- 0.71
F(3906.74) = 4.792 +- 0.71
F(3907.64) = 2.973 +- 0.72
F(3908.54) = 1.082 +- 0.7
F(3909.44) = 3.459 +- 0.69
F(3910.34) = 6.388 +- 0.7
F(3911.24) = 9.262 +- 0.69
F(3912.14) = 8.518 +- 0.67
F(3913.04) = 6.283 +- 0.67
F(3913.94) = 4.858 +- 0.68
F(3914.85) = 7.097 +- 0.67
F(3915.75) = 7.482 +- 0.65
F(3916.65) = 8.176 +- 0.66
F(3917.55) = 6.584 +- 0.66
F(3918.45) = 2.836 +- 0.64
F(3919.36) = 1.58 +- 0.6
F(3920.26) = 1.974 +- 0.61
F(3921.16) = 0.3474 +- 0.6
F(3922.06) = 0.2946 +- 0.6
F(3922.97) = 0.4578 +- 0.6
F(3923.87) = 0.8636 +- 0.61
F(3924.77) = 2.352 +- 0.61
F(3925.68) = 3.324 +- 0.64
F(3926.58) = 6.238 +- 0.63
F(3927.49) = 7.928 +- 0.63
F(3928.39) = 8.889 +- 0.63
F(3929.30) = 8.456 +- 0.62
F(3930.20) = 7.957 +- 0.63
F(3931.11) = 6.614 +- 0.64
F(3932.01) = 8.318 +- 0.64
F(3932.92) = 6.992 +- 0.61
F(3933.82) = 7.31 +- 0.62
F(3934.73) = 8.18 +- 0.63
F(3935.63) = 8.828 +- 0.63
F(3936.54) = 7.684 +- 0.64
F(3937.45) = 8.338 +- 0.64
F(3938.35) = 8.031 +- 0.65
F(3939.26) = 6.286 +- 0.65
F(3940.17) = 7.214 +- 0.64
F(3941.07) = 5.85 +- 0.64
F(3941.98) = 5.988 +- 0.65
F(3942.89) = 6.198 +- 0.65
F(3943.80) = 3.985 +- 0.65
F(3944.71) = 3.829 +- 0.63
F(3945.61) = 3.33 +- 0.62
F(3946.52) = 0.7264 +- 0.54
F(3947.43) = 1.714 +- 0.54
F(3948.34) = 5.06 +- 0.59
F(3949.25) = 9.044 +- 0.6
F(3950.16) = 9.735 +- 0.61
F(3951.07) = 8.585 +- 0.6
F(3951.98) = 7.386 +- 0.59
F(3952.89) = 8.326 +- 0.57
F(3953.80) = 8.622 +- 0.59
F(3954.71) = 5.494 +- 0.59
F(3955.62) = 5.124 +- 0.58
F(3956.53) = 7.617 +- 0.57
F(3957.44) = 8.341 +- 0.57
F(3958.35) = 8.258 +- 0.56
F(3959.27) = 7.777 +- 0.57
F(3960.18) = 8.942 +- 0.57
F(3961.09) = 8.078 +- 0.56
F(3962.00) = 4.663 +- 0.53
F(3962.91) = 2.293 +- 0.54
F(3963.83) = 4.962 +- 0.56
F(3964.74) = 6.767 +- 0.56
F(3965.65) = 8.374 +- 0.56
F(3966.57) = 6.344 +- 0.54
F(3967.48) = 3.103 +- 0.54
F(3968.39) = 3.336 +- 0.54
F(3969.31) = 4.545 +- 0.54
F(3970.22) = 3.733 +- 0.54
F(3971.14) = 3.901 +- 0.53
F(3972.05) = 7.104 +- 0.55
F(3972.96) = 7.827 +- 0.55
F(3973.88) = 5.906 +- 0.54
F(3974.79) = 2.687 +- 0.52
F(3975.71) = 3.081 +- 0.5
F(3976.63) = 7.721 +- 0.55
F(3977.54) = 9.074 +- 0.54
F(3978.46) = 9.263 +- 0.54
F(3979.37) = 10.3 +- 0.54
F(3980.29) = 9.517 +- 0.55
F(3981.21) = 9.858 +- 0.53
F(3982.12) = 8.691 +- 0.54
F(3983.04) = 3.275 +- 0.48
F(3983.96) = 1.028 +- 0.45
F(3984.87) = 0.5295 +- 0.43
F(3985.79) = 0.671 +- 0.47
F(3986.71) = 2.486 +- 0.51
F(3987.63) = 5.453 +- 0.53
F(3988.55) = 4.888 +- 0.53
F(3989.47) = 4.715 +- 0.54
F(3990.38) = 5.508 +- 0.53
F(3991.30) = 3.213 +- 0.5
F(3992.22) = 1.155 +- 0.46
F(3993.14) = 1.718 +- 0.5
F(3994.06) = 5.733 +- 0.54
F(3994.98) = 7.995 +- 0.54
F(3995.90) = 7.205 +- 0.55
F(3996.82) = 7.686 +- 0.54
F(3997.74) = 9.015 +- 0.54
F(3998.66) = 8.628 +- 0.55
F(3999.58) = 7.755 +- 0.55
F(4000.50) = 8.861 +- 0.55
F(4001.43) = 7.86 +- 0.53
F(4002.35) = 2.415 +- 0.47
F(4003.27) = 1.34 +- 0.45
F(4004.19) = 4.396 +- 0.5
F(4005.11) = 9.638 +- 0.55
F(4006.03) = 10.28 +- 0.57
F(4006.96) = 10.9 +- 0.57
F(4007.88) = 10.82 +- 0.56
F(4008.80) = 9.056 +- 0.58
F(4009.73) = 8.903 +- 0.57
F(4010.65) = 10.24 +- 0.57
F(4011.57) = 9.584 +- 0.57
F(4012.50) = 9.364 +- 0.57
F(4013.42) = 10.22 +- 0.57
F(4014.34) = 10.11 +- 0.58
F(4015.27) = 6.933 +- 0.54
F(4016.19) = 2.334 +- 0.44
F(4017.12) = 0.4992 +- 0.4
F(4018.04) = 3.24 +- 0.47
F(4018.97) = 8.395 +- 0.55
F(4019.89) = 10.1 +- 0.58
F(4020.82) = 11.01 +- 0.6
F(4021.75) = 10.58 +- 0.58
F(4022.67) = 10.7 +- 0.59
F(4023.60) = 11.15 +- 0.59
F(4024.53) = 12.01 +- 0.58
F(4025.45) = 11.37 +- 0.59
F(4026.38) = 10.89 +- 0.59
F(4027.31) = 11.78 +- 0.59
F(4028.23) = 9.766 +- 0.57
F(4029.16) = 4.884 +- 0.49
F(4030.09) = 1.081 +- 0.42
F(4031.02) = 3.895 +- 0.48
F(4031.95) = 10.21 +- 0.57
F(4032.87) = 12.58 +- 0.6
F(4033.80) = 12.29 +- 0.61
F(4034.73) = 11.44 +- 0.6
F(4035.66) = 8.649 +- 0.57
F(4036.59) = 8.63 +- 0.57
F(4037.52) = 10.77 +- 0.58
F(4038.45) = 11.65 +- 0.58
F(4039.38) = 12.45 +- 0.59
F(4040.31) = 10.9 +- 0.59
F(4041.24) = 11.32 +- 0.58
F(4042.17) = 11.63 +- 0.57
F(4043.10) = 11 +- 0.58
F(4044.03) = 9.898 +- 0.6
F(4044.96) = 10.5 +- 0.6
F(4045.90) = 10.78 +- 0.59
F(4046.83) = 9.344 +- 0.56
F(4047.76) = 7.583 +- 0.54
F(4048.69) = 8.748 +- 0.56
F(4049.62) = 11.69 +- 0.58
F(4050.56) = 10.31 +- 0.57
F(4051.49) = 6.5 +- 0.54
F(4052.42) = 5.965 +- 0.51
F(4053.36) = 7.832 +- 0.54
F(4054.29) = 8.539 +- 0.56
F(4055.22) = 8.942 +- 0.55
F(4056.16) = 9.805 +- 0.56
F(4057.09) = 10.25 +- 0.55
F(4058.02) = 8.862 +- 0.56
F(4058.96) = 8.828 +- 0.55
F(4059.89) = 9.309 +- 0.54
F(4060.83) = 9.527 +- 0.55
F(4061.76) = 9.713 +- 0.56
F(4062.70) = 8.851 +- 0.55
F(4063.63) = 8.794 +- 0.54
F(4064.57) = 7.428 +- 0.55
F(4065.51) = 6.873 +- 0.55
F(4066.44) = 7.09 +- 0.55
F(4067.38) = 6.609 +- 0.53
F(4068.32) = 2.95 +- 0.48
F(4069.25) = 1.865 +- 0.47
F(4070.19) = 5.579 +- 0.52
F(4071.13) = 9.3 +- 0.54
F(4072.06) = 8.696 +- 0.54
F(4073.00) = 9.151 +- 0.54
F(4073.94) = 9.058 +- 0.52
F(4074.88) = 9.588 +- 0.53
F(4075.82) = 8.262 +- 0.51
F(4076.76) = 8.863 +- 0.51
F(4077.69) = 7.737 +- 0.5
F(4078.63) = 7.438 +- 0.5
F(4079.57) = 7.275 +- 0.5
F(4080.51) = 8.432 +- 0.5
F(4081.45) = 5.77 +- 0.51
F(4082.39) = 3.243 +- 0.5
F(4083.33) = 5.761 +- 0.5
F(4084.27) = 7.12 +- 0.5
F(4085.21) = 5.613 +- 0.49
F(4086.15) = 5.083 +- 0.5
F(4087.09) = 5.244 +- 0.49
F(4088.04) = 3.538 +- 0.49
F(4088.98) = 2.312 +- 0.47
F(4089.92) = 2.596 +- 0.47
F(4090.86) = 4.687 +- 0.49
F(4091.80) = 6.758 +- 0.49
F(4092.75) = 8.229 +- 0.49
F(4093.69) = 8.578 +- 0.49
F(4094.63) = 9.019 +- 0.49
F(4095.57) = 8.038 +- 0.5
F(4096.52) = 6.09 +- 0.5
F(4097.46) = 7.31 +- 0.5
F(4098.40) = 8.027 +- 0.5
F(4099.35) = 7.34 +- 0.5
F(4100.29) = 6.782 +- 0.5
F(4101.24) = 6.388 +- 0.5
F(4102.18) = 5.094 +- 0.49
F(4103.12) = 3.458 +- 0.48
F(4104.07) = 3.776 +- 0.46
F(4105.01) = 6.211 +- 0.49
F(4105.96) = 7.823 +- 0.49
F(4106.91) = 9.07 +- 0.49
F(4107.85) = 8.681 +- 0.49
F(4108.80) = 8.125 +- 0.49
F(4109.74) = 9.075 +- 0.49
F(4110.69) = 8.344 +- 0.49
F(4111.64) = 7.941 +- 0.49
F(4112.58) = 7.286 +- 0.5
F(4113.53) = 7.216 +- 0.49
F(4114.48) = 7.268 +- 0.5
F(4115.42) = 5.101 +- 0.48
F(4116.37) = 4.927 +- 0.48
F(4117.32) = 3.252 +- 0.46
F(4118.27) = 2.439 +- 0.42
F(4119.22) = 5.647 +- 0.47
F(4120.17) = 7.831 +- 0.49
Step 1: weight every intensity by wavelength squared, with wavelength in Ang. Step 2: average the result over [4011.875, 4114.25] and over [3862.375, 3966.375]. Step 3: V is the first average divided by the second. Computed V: 1.55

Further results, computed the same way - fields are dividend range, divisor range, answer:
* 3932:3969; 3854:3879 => 1.15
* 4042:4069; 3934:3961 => 1.36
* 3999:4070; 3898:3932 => 1.96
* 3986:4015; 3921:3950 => 1.28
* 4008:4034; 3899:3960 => 1.63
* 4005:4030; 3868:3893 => 1.81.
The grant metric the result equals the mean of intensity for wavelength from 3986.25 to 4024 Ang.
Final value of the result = 7.12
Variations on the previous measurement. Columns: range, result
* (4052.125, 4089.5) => 7.27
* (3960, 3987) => 5.59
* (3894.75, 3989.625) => 5.59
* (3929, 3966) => 6.7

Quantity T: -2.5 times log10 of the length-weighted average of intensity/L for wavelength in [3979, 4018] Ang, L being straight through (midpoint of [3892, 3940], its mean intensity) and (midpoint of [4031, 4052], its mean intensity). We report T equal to 0.31 mag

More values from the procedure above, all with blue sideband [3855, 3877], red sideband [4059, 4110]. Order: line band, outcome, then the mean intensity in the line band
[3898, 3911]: 0.48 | 3.89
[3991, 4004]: 0.13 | 5.76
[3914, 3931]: 0.30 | 4.65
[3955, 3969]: 0.01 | 6.24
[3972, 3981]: -0.15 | 7.32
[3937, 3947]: 0.15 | 5.43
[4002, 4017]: -0.19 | 7.78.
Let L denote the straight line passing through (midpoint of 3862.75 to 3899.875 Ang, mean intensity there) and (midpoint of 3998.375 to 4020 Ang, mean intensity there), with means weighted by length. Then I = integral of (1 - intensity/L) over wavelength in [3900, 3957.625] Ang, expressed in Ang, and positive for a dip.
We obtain 7.36 Ang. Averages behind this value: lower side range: 5.44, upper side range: 7.53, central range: 5.46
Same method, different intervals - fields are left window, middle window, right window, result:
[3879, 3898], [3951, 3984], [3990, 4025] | 0.4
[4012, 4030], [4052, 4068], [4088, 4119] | -1.8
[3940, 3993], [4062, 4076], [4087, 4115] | -2.0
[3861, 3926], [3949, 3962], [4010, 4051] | -1.8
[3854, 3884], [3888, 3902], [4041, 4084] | 5.8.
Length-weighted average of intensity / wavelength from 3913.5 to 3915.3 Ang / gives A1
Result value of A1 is 5.96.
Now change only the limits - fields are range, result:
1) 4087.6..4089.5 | 2.91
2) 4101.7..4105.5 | 4.66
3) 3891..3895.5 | 2.49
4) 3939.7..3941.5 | 6.56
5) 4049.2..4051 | 10.9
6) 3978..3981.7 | 9.73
